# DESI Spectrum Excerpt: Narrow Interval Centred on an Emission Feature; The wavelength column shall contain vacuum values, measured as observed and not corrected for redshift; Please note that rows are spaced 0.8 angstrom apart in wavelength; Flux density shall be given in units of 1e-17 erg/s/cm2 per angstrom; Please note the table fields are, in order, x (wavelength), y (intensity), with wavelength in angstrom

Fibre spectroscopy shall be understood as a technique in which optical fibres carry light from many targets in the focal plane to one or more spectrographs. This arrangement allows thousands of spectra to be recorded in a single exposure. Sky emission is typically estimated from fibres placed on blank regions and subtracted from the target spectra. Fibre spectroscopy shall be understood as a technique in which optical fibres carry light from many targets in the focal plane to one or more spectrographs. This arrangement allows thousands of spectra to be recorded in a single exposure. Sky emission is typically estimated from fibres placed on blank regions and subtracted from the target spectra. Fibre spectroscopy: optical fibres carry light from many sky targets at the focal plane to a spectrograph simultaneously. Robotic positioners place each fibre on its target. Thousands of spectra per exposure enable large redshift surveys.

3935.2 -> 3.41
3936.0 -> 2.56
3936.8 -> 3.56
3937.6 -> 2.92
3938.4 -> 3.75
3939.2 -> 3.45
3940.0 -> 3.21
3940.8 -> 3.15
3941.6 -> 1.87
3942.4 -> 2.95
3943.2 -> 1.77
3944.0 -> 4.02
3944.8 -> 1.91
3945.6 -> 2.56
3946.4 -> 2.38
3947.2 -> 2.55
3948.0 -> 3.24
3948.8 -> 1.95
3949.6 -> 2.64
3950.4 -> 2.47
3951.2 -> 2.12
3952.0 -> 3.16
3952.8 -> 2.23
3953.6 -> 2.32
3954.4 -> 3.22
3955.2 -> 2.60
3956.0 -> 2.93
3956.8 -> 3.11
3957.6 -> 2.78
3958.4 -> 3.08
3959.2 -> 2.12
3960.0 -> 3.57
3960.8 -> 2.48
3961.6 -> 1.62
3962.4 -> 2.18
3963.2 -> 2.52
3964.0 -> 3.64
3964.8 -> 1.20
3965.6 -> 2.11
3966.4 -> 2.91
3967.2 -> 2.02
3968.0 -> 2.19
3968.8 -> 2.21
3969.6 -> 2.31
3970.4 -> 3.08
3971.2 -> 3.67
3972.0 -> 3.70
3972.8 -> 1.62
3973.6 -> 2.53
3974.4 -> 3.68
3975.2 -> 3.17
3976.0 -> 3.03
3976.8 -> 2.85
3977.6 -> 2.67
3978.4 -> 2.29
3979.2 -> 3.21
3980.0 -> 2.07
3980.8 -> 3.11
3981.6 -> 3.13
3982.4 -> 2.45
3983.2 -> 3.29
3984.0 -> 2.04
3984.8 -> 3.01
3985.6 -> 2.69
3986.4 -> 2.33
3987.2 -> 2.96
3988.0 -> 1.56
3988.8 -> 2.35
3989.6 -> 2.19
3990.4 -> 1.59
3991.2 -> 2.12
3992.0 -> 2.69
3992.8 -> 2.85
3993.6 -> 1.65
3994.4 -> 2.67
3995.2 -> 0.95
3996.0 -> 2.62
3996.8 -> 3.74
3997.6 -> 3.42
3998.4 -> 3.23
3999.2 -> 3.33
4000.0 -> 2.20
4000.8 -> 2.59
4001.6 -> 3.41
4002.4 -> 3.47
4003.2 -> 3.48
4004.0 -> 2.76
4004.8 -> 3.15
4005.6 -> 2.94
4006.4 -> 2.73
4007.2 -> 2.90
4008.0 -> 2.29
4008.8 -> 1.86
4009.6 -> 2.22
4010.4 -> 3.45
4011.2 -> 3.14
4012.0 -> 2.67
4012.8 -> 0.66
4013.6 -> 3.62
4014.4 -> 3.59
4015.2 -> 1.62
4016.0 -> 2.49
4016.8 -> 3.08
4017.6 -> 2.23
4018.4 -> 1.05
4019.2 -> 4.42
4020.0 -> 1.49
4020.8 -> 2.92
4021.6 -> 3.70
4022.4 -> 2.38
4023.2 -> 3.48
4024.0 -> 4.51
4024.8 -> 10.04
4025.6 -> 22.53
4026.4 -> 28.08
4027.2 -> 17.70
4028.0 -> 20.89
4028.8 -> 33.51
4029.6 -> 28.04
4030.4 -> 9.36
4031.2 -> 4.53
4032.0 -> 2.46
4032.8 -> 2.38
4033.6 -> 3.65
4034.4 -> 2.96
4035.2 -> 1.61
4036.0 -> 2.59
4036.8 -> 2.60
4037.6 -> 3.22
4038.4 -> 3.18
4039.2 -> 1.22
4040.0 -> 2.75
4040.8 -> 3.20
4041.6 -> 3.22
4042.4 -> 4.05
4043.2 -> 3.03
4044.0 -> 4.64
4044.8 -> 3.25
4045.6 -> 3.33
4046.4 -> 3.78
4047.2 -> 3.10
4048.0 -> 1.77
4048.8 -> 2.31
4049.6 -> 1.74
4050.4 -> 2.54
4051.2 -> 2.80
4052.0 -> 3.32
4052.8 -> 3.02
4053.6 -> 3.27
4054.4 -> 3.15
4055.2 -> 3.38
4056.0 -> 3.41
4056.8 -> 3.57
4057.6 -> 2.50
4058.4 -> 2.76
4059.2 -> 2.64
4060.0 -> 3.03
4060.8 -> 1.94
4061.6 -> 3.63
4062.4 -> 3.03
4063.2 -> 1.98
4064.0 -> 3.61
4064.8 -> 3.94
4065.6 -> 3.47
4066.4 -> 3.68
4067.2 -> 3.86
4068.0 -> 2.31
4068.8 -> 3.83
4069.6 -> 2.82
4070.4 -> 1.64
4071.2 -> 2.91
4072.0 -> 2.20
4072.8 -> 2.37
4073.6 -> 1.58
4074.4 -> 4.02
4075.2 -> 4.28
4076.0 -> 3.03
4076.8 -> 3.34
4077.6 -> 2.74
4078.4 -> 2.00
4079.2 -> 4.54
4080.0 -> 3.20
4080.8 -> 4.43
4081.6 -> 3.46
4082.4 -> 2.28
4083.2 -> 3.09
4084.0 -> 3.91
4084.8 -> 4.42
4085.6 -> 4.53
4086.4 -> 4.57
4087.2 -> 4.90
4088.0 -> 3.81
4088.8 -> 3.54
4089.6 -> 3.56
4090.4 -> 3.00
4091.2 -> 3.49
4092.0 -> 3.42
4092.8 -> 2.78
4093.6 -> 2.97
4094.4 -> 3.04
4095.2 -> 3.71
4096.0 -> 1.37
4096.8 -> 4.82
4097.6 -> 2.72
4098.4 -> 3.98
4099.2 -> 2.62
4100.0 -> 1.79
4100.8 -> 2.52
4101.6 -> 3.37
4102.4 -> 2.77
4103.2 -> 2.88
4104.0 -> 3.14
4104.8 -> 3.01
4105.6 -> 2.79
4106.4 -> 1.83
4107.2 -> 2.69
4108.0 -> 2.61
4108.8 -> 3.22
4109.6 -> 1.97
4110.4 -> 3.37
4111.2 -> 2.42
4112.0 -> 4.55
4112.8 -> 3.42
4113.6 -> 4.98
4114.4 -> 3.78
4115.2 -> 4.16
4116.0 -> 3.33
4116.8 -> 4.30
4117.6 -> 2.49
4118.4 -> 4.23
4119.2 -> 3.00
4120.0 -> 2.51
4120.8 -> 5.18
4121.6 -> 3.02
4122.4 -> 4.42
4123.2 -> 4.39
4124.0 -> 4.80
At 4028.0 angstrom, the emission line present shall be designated [O II] 3727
